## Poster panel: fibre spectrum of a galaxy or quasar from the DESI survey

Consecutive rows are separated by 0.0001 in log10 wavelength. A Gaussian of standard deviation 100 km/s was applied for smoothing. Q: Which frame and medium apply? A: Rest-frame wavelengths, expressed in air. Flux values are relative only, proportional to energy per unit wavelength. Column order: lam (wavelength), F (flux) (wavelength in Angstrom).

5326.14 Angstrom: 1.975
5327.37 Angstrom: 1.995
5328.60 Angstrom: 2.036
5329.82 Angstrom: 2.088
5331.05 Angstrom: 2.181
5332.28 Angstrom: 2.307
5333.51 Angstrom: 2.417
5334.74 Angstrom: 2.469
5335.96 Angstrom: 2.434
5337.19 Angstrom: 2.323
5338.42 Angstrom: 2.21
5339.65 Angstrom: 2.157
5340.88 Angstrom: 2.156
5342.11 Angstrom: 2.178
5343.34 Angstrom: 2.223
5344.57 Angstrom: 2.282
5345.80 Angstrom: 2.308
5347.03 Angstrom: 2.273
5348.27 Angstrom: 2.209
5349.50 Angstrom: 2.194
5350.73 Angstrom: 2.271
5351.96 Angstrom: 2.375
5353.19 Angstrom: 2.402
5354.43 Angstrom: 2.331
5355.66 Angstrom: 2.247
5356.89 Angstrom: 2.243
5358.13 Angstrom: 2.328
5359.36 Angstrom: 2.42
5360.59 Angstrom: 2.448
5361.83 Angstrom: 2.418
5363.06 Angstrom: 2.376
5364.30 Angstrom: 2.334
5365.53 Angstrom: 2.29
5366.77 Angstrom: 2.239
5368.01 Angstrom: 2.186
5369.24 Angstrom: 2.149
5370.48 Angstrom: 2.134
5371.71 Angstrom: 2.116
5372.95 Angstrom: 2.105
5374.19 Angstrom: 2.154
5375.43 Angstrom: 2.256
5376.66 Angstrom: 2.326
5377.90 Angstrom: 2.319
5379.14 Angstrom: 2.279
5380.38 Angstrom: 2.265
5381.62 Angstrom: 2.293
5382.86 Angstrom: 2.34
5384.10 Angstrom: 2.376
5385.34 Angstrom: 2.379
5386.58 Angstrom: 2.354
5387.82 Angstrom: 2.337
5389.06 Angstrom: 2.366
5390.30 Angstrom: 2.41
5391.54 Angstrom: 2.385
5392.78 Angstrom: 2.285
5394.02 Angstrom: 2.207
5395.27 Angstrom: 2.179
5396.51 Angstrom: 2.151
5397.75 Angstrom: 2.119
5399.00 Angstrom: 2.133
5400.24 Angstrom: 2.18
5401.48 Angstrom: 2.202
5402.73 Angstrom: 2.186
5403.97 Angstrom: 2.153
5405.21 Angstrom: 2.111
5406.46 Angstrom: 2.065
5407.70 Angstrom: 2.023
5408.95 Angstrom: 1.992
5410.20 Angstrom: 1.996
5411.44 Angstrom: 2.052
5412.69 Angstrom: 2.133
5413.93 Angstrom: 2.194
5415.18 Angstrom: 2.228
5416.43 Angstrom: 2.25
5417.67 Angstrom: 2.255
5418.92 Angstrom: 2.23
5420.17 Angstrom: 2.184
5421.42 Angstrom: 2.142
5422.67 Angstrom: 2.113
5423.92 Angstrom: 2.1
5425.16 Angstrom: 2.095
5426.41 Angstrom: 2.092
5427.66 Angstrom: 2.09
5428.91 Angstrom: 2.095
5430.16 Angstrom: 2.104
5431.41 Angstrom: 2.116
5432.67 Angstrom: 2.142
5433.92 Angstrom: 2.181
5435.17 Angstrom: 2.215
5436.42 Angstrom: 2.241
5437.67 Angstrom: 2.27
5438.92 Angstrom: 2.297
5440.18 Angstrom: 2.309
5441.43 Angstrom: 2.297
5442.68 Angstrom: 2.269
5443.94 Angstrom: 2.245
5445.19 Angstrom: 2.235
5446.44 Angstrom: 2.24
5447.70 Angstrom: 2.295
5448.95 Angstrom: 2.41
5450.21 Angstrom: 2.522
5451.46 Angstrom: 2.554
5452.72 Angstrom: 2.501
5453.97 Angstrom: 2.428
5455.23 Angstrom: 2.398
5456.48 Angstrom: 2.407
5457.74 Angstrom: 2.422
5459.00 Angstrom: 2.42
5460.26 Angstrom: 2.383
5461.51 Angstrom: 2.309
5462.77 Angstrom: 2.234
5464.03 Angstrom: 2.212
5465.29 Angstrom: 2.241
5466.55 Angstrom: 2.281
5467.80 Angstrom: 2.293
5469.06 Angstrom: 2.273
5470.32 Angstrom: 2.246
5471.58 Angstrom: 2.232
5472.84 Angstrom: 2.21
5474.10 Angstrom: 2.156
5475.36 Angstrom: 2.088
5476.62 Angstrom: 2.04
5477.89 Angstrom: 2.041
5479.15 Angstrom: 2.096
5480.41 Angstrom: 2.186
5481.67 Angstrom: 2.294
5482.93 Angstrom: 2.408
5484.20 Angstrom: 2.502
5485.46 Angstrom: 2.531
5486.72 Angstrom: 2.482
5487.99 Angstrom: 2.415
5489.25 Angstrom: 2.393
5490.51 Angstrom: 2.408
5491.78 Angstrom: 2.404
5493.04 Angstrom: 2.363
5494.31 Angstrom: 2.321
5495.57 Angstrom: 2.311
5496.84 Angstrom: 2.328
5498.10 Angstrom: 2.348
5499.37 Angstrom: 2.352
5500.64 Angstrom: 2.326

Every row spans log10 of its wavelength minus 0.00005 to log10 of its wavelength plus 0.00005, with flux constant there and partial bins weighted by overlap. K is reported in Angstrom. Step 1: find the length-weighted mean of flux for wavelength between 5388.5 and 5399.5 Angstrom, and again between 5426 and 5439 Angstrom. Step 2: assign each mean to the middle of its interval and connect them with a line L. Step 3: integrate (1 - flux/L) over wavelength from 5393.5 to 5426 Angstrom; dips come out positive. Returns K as 1.1 Angstrom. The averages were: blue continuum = 2.25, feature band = 2.14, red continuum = 2.16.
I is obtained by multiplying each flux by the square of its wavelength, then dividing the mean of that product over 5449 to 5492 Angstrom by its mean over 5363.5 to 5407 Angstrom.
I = 1.1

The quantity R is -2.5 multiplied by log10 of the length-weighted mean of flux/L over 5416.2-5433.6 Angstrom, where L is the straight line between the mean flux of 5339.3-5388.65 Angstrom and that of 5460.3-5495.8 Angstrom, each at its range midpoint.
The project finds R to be 0.07 mag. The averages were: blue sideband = 2.28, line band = 2.14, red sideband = 2.29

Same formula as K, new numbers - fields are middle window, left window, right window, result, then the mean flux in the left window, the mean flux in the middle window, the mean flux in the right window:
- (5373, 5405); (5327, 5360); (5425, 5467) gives 0.2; 2.26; 2.26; 2.28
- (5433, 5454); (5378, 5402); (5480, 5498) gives 0.1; 2.28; 2.32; 2.38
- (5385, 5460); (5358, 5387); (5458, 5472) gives 1.8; 2.29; 2.23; 2.29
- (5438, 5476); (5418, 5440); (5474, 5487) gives -1.7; 2.16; 2.31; 2.25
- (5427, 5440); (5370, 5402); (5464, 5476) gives 0.3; 2.26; 2.18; 2.22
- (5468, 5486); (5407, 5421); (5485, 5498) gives 0.8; 2.14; 2.24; 2.39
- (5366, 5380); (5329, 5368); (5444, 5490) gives 0.5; 2.29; 2.21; 2.32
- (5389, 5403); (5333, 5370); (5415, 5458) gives 0.3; 2.3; 2.23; 2.26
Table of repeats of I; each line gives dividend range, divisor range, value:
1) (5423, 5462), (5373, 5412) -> 1.05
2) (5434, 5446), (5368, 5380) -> 1.05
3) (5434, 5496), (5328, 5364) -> 1.06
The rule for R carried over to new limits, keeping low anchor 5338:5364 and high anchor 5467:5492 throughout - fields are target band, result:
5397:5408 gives 0.07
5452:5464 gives -0.04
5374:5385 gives 0.00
